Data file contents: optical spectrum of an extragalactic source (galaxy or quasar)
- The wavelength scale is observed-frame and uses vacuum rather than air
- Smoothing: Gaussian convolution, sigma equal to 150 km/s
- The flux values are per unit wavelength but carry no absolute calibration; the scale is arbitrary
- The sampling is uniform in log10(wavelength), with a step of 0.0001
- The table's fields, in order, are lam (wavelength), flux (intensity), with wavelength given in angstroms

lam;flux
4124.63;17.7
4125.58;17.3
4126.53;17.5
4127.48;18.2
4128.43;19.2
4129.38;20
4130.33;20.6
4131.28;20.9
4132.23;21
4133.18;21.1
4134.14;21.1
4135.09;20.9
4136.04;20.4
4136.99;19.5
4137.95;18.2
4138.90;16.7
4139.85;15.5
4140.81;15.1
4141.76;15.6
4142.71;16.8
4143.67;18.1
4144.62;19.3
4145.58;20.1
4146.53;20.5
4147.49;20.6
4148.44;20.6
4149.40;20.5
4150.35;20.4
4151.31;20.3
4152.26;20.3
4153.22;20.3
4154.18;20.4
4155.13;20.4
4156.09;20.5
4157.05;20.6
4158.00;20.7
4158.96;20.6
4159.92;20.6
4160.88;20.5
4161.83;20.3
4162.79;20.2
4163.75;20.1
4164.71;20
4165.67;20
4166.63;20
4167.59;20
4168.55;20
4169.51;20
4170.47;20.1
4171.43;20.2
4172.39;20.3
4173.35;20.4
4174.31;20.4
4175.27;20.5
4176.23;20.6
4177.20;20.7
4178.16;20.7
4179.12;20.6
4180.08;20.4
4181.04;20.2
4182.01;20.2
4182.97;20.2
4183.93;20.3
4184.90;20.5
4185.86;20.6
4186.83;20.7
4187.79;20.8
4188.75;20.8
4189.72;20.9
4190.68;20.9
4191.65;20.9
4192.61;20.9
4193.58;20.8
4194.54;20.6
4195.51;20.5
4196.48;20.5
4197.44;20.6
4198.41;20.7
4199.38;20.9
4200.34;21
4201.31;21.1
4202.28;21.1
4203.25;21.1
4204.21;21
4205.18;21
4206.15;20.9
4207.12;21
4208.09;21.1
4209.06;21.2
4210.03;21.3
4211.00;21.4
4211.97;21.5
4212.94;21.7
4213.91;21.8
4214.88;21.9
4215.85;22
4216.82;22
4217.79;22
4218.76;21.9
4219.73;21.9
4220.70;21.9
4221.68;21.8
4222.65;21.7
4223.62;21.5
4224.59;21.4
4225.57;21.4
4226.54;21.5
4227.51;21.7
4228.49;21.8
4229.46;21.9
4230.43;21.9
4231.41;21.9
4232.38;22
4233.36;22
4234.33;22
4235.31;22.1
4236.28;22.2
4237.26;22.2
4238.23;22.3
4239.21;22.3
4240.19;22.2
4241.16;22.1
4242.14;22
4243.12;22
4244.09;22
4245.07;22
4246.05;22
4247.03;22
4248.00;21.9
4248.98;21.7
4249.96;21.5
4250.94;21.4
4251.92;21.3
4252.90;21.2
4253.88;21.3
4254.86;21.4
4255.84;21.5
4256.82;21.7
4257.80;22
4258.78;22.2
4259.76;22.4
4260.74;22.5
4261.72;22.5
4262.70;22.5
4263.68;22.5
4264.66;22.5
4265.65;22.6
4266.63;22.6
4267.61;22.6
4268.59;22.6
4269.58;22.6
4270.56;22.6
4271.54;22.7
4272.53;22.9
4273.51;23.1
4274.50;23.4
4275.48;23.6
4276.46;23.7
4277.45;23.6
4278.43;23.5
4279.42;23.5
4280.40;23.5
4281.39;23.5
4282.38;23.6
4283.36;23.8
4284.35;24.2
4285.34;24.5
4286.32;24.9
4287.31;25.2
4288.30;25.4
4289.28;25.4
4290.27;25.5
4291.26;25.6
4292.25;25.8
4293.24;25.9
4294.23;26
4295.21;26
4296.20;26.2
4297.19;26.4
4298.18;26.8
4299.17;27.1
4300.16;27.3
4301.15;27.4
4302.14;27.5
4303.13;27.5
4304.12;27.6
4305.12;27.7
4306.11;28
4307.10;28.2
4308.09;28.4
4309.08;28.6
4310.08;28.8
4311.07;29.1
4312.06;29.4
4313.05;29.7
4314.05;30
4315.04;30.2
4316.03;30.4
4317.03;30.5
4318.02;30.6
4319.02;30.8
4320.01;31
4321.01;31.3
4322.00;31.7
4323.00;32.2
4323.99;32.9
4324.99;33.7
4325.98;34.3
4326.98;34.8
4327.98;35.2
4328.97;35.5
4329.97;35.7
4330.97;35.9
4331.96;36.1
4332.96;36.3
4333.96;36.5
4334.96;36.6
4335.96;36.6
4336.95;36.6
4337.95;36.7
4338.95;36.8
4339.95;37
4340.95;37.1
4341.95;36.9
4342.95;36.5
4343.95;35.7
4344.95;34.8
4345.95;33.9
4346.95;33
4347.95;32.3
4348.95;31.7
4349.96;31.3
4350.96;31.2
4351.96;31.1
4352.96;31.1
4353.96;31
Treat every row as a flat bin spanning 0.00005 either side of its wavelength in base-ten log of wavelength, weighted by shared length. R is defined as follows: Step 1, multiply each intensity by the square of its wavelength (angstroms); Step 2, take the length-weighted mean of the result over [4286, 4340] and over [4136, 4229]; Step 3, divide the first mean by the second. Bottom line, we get 1.58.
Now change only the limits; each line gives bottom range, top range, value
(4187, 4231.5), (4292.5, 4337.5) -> 1.52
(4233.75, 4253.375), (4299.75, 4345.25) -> 1.54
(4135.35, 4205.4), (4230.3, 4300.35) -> 1.21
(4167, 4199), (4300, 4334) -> 1.62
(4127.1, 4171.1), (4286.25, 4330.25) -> 1.59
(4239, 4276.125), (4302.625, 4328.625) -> 1.41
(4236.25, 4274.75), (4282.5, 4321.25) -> 1.27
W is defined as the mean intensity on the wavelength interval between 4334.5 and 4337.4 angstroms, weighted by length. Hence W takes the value 36.7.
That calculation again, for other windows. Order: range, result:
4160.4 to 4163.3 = 20.4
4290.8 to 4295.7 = 25.9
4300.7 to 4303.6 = 27.5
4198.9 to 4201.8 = 21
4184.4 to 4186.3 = 20.5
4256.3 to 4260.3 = 22.1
